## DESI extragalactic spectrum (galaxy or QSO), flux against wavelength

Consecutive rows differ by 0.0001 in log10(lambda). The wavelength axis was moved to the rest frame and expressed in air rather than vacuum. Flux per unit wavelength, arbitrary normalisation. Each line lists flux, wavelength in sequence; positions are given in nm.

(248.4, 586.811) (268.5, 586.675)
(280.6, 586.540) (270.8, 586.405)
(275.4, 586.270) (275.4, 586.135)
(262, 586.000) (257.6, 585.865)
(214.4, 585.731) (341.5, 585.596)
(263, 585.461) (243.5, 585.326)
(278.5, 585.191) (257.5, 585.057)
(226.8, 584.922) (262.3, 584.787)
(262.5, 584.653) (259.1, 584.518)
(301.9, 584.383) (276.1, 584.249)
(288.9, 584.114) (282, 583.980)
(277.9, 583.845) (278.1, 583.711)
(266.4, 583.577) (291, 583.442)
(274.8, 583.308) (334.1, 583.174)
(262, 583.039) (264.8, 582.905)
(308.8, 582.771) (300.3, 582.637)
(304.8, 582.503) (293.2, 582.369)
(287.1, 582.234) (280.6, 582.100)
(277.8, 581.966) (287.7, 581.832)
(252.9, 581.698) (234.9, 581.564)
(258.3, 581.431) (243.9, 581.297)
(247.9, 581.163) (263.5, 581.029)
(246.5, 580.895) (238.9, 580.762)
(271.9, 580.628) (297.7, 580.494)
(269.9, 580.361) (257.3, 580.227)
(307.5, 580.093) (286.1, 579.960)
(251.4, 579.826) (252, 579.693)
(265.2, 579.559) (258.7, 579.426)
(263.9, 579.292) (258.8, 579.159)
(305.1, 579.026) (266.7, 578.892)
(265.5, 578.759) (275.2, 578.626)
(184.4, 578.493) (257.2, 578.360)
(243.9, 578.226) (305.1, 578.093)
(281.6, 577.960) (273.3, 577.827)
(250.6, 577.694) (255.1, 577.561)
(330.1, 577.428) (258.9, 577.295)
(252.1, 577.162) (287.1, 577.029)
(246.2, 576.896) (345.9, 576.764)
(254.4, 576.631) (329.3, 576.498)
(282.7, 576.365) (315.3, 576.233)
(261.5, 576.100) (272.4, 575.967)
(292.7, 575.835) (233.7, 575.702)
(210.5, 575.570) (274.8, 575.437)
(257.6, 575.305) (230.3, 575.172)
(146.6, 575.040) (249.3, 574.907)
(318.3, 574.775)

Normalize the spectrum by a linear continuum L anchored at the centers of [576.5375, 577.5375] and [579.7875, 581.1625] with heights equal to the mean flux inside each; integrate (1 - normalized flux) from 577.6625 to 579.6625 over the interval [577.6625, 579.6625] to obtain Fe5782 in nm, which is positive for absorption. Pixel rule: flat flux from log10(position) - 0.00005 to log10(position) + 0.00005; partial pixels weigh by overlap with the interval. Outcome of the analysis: 0.09 nm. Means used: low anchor 282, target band 264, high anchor 268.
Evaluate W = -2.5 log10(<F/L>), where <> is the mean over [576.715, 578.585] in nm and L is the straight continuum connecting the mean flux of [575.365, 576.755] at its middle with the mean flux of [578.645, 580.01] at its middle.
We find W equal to 0.012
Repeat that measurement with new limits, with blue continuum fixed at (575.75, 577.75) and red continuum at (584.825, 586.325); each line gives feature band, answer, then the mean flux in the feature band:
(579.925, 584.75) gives -0.02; 276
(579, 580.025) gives 0.04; 266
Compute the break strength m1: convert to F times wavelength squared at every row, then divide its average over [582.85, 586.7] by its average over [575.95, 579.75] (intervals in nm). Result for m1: 1.02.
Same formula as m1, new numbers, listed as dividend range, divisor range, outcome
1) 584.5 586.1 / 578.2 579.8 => 1.03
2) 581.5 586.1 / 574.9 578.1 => 1.05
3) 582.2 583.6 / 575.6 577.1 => 1.05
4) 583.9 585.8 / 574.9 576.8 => 1.05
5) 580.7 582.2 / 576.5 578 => 0.94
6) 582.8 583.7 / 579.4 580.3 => 1.07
